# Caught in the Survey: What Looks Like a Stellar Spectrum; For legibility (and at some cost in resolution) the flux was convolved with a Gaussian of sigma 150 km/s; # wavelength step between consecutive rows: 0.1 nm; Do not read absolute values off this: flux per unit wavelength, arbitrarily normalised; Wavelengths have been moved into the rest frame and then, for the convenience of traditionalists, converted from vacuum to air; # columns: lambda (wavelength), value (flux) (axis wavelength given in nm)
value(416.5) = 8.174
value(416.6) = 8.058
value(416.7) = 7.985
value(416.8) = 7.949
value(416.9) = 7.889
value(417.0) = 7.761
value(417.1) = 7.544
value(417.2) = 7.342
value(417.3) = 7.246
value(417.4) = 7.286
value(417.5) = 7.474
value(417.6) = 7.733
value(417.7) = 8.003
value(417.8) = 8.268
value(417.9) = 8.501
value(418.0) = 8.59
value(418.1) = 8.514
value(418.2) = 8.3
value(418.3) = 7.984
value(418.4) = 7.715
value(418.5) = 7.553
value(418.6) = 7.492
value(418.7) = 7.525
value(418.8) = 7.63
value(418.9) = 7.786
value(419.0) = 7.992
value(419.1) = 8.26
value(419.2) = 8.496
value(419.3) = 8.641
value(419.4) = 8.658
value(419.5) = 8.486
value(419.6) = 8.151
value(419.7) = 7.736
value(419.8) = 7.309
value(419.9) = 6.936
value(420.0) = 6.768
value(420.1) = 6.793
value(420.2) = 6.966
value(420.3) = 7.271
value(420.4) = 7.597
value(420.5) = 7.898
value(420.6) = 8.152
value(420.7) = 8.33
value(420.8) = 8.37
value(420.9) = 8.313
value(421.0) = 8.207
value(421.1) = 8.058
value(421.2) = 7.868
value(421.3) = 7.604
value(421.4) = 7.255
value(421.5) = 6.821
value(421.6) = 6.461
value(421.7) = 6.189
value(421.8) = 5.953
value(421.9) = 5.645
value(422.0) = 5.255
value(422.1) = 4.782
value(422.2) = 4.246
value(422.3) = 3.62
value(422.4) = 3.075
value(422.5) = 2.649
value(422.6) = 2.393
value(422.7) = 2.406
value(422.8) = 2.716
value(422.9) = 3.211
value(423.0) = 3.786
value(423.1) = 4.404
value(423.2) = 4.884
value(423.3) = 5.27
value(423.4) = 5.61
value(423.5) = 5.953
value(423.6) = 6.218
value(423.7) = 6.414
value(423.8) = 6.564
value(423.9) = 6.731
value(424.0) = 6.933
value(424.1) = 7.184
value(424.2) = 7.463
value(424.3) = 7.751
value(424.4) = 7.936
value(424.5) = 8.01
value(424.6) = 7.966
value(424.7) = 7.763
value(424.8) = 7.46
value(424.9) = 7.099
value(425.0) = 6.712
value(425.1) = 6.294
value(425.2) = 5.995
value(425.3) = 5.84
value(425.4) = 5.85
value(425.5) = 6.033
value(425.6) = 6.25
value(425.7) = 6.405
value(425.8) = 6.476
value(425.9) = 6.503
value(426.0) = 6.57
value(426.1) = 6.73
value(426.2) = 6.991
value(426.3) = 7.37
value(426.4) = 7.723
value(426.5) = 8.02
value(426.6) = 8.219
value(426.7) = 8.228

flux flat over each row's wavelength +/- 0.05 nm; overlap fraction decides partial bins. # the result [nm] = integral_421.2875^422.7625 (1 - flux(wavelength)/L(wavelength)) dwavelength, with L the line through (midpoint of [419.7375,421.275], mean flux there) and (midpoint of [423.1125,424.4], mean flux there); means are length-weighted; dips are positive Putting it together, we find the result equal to 0.467 nm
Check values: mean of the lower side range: 7.66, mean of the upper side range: 6.42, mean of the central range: 4.87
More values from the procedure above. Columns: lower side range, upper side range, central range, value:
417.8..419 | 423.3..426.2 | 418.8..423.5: 0.69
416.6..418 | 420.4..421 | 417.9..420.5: 0.06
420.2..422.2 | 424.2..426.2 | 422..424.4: 0.66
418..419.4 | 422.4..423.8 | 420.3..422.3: -0.35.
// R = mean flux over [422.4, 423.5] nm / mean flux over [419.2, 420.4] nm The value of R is 0.50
